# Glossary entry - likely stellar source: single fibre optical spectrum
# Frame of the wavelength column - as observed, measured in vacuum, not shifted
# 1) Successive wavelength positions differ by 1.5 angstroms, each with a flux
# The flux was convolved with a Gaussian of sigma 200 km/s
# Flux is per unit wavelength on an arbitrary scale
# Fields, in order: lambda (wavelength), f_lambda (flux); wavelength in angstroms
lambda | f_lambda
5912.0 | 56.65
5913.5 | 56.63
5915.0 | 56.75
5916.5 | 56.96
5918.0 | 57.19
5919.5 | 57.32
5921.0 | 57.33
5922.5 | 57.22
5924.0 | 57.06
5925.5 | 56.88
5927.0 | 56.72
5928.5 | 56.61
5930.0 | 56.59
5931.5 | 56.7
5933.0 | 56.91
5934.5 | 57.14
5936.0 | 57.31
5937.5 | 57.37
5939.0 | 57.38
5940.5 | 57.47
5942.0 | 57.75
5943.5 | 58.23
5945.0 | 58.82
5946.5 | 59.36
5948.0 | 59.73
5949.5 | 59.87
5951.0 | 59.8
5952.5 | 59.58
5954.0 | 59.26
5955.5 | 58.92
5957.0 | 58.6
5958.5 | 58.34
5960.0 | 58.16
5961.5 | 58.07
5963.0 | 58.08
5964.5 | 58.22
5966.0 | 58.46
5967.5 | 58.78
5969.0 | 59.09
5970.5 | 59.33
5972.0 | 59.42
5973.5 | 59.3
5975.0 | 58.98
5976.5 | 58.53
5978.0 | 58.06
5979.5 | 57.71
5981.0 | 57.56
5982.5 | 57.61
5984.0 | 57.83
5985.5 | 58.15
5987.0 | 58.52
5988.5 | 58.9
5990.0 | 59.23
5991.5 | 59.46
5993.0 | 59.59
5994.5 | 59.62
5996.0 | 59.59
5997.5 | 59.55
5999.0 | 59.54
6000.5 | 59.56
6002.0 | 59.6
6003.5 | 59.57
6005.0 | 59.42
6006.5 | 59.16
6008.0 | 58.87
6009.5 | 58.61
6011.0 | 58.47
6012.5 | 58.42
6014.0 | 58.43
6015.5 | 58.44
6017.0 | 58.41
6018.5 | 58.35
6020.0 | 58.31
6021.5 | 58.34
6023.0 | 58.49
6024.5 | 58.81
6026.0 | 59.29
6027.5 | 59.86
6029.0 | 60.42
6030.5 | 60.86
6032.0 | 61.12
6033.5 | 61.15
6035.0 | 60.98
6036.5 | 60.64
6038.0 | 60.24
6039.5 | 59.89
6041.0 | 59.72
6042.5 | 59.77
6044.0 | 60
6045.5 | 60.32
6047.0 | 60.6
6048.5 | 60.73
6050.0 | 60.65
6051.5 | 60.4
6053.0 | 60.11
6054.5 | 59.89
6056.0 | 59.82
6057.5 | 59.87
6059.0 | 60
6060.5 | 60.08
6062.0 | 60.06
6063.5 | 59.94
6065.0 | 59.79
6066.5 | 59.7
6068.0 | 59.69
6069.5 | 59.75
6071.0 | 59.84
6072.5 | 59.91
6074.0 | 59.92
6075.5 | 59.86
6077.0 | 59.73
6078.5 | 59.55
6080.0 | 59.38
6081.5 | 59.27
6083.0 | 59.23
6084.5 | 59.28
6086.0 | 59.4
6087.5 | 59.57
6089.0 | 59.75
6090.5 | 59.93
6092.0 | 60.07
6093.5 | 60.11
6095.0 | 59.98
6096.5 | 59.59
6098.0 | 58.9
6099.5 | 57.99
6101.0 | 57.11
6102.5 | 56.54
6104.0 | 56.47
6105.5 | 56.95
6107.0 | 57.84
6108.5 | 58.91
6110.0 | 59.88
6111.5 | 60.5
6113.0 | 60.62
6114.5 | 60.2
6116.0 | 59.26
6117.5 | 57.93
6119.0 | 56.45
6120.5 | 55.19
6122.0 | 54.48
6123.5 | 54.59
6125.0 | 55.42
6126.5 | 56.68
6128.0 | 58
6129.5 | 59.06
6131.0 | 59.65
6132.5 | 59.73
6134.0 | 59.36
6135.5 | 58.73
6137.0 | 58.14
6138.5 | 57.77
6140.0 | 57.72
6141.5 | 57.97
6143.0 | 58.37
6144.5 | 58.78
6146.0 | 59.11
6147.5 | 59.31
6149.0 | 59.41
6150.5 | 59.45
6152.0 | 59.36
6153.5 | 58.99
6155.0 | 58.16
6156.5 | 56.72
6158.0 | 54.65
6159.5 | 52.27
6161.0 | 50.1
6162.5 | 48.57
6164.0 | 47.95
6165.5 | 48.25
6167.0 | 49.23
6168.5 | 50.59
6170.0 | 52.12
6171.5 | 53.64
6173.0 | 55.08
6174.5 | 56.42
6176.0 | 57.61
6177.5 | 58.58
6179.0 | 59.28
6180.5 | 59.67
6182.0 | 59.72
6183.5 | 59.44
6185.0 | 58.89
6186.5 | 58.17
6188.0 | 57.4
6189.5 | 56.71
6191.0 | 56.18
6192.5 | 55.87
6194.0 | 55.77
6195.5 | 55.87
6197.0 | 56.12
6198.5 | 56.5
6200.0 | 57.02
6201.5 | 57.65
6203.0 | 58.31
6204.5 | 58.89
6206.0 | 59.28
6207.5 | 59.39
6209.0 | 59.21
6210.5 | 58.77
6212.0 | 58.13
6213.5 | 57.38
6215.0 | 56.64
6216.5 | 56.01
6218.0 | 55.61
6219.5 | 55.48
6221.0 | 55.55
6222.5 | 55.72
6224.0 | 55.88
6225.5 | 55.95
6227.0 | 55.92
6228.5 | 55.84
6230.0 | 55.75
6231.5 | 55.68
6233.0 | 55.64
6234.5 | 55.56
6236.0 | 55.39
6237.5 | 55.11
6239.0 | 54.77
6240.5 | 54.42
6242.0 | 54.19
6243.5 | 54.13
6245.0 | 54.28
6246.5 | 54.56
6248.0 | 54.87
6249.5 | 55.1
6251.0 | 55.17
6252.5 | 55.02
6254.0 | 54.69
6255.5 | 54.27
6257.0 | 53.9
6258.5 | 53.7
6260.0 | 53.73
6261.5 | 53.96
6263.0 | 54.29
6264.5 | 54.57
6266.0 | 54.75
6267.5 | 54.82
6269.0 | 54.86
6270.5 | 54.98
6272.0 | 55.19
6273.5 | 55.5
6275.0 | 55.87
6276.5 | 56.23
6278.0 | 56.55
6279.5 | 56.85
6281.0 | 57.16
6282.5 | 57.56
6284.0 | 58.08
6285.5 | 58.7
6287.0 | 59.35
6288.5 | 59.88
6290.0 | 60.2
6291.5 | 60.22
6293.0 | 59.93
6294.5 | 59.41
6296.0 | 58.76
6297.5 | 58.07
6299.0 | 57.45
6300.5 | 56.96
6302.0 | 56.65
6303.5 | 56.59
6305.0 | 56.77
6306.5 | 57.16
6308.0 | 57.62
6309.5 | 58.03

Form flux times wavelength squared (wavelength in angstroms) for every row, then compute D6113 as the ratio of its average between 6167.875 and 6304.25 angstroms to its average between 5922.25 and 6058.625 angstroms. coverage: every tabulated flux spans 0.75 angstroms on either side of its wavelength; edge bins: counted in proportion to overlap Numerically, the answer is 1.04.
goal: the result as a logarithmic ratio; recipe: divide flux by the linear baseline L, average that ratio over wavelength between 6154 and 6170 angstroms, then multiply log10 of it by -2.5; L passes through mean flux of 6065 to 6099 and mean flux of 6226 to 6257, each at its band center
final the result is 0.11 mag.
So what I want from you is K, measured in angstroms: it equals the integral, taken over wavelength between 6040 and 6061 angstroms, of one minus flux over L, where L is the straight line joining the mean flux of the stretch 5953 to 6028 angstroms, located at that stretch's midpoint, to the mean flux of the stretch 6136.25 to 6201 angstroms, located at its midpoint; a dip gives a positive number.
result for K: -0.8 angstroms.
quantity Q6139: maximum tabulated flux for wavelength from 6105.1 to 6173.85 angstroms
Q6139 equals 60.62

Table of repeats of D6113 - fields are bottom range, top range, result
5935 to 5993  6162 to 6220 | 1.03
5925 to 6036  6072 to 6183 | 1.03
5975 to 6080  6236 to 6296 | 1.02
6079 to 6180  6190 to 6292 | 1.02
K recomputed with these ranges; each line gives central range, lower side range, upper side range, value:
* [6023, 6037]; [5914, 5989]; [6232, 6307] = -0.6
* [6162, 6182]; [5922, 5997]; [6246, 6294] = 1.0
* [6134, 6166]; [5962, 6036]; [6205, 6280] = 0.3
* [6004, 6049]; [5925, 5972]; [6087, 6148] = -1.0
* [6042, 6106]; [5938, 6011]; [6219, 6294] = -2.0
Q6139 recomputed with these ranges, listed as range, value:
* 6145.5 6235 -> 59.72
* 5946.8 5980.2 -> 59.87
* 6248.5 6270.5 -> 55.17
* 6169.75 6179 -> 59.28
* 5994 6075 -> 61.15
